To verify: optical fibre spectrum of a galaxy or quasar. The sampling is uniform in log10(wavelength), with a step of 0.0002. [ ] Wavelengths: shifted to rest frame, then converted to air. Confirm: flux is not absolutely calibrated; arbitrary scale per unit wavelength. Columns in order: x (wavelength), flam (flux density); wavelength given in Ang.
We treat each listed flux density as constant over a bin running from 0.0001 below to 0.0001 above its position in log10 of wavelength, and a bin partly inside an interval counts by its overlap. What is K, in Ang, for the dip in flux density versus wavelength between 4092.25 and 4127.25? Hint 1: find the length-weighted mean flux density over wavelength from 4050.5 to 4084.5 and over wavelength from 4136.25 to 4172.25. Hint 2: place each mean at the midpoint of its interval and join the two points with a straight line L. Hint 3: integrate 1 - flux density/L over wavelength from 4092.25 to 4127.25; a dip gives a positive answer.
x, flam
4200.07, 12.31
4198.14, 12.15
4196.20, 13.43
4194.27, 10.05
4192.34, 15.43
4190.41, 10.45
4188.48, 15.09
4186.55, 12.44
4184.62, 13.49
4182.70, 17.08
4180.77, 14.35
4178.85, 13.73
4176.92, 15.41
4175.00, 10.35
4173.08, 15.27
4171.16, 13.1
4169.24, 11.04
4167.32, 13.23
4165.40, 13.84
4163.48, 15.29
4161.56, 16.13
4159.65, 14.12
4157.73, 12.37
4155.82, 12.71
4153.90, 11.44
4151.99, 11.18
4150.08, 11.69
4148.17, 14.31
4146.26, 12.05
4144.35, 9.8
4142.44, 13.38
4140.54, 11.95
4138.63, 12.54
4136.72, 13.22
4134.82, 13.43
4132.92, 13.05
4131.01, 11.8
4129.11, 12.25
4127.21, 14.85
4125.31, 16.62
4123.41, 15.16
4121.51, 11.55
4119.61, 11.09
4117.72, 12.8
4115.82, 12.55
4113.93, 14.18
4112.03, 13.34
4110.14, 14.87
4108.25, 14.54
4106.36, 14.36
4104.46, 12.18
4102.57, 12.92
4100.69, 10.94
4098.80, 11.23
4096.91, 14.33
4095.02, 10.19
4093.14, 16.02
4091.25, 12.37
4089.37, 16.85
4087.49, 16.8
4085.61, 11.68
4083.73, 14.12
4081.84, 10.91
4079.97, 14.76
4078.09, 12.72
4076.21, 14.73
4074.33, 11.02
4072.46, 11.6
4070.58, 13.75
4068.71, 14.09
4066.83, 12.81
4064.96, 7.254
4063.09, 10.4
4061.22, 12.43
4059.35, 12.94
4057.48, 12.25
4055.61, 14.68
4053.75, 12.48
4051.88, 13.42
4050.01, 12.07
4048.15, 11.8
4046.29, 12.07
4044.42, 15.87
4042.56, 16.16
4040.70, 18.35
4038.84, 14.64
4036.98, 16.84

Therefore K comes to -1.74 Ang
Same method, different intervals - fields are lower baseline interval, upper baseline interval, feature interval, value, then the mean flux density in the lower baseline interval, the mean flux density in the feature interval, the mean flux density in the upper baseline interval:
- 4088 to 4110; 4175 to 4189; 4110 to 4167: 2.8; 13.4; 13.1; 14.2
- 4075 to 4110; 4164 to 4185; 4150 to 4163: 0.7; 13.4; 13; 13.8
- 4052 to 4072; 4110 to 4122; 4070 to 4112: -2.4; 12.3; 13.3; 12.8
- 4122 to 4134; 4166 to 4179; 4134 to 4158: 2.2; 13.9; 12.3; 13.1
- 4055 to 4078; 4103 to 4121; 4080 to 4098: -1.3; 12.3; 13.7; 13.3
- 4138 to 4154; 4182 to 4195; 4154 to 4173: -1.4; 12.1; 13.5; 13.4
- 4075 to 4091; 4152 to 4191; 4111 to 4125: 0.7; 13.9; 13.1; 13.5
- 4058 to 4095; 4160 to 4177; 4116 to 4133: 0.1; 12.9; 13.2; 13.7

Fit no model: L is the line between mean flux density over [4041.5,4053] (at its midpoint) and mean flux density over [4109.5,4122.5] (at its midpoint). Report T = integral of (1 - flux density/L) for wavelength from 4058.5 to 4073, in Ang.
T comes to 1.6 Ang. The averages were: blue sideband 13.6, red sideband 12.9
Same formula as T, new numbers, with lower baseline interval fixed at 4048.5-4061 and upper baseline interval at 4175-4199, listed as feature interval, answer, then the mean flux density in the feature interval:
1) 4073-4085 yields 0.03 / 13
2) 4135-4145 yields 0.69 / 12.3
